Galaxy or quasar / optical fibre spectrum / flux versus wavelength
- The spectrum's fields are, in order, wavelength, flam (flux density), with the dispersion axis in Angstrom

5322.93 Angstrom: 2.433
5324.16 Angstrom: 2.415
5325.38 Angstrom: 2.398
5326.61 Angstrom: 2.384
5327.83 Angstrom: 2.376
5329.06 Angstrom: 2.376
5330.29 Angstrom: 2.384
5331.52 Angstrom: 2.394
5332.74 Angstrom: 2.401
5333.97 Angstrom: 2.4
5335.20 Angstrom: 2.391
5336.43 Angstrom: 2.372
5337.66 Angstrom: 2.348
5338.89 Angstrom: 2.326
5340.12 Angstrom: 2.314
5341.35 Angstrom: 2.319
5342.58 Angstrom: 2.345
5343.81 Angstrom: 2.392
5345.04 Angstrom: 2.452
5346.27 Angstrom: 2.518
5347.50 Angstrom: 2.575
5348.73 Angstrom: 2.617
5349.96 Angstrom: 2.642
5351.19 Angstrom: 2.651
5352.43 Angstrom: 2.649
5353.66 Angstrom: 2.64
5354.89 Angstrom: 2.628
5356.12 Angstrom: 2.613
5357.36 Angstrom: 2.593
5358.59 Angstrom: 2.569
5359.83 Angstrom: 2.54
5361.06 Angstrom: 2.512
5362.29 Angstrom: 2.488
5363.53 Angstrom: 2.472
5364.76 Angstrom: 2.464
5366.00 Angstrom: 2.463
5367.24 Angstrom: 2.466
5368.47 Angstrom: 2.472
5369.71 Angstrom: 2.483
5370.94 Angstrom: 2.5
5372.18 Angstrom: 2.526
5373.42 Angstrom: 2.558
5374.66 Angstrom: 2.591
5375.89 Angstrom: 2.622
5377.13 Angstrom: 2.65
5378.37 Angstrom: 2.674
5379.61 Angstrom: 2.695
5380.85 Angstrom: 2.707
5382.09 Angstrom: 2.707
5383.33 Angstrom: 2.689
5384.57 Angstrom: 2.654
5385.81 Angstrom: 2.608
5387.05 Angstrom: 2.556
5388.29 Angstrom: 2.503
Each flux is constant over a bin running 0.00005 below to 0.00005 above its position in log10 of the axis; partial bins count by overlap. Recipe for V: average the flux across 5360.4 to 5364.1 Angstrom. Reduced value 2.49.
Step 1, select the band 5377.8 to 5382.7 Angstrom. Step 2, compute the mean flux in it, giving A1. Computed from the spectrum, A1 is 2.69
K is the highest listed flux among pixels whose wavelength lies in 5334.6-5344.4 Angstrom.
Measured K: 2.392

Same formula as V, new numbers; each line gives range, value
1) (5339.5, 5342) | 2.32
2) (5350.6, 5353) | 2.64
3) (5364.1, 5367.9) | 2.47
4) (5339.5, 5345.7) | 2.37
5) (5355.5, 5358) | 2.6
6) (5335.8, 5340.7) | 2.34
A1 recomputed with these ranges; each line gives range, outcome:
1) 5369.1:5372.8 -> 2.5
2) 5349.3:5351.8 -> 2.65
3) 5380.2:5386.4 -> 2.67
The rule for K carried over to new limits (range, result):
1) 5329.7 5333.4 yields 2.401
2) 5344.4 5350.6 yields 2.642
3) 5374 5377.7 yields 2.65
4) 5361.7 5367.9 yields 2.488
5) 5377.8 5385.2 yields 2.707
